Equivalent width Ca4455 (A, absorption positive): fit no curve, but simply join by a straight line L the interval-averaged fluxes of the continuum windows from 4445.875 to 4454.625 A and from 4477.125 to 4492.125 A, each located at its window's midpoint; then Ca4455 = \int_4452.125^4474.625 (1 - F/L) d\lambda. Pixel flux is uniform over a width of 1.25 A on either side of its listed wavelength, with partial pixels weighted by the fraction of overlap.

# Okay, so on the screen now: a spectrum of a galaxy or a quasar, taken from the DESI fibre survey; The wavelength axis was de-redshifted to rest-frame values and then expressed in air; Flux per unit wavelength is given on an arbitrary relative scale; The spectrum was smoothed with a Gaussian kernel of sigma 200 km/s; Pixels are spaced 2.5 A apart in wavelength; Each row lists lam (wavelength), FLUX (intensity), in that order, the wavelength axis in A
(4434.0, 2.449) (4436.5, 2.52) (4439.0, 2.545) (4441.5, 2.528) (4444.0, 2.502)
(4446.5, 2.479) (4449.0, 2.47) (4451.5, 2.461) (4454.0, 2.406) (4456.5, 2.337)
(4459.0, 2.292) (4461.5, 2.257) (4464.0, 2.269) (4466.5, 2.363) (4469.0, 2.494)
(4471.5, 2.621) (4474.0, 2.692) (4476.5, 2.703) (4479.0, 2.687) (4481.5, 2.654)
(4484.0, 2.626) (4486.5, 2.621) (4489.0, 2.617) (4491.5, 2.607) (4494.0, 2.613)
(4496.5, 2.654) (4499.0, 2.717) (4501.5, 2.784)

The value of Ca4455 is 1.1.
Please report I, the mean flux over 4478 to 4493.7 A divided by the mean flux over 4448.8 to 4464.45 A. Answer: 1.12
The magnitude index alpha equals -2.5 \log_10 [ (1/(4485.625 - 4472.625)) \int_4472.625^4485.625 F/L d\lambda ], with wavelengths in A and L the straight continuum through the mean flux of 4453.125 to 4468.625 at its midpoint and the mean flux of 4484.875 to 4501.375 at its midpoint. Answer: -0.07 mag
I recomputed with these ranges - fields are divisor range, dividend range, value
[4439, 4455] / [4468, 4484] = 1.07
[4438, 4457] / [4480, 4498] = 1.06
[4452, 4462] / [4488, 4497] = 1.12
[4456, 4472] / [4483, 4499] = 1.11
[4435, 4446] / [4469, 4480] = 1.05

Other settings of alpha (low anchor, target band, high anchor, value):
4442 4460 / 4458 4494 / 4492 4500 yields 0.006 mag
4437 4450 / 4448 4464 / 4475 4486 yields 0.088 mag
